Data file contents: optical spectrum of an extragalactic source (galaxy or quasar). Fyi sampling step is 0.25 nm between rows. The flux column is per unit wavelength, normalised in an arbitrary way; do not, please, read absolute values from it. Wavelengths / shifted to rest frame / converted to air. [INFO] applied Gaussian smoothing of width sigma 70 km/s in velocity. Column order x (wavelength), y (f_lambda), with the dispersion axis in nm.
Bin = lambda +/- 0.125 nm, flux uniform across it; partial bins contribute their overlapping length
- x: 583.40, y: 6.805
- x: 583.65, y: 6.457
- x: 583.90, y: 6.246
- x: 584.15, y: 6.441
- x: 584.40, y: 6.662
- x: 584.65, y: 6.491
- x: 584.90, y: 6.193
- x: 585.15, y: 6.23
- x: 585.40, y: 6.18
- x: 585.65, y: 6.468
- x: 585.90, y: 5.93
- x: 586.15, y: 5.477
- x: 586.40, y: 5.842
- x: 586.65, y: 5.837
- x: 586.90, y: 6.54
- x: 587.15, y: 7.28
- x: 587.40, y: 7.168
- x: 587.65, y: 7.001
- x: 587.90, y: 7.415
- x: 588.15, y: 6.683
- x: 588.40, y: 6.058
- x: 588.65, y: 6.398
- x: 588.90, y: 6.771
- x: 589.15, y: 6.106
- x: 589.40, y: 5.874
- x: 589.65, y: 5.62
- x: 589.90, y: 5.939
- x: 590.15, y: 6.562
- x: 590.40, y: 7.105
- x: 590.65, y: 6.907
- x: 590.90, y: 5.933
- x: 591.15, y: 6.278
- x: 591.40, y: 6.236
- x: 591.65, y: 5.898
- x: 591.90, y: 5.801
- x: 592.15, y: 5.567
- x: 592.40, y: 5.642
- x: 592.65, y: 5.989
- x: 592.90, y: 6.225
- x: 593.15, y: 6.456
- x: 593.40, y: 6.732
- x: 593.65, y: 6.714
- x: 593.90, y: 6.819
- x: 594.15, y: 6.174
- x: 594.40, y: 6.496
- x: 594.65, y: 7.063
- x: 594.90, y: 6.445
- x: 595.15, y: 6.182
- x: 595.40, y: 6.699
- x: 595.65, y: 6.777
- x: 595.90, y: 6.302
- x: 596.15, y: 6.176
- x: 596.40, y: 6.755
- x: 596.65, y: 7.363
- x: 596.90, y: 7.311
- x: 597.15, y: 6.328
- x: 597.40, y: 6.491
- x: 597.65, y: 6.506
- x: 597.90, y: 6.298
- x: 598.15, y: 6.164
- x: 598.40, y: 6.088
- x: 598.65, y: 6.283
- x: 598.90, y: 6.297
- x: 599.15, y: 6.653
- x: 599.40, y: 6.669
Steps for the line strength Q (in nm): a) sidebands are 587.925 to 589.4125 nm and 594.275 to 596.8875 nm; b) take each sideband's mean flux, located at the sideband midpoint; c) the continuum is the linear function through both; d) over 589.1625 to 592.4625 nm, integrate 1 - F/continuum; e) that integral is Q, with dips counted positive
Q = 0.19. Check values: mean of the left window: 6.42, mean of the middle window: 6.11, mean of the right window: 6.66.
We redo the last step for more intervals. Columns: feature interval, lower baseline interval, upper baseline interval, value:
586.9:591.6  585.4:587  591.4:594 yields -0.32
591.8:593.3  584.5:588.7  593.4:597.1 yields 0.14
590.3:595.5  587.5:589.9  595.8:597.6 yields 0.16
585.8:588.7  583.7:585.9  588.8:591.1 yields -0.07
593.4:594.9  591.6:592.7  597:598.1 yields -0.16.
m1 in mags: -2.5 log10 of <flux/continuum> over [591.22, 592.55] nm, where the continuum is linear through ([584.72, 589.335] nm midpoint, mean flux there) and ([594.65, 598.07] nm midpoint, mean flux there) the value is 0.12 mag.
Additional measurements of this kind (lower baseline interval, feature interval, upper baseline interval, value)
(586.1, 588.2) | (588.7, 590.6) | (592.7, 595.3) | 0.05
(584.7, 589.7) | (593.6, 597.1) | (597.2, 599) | -0.06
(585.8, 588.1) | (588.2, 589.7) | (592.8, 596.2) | 0.06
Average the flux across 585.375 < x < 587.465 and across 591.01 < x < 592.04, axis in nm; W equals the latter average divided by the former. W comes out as 0.96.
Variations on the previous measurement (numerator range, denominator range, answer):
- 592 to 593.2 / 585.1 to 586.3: 0.98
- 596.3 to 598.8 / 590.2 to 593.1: 1.06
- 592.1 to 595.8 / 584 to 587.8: 1.00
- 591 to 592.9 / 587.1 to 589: 0.87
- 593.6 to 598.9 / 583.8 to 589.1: 1.02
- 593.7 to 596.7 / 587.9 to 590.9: 1.03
